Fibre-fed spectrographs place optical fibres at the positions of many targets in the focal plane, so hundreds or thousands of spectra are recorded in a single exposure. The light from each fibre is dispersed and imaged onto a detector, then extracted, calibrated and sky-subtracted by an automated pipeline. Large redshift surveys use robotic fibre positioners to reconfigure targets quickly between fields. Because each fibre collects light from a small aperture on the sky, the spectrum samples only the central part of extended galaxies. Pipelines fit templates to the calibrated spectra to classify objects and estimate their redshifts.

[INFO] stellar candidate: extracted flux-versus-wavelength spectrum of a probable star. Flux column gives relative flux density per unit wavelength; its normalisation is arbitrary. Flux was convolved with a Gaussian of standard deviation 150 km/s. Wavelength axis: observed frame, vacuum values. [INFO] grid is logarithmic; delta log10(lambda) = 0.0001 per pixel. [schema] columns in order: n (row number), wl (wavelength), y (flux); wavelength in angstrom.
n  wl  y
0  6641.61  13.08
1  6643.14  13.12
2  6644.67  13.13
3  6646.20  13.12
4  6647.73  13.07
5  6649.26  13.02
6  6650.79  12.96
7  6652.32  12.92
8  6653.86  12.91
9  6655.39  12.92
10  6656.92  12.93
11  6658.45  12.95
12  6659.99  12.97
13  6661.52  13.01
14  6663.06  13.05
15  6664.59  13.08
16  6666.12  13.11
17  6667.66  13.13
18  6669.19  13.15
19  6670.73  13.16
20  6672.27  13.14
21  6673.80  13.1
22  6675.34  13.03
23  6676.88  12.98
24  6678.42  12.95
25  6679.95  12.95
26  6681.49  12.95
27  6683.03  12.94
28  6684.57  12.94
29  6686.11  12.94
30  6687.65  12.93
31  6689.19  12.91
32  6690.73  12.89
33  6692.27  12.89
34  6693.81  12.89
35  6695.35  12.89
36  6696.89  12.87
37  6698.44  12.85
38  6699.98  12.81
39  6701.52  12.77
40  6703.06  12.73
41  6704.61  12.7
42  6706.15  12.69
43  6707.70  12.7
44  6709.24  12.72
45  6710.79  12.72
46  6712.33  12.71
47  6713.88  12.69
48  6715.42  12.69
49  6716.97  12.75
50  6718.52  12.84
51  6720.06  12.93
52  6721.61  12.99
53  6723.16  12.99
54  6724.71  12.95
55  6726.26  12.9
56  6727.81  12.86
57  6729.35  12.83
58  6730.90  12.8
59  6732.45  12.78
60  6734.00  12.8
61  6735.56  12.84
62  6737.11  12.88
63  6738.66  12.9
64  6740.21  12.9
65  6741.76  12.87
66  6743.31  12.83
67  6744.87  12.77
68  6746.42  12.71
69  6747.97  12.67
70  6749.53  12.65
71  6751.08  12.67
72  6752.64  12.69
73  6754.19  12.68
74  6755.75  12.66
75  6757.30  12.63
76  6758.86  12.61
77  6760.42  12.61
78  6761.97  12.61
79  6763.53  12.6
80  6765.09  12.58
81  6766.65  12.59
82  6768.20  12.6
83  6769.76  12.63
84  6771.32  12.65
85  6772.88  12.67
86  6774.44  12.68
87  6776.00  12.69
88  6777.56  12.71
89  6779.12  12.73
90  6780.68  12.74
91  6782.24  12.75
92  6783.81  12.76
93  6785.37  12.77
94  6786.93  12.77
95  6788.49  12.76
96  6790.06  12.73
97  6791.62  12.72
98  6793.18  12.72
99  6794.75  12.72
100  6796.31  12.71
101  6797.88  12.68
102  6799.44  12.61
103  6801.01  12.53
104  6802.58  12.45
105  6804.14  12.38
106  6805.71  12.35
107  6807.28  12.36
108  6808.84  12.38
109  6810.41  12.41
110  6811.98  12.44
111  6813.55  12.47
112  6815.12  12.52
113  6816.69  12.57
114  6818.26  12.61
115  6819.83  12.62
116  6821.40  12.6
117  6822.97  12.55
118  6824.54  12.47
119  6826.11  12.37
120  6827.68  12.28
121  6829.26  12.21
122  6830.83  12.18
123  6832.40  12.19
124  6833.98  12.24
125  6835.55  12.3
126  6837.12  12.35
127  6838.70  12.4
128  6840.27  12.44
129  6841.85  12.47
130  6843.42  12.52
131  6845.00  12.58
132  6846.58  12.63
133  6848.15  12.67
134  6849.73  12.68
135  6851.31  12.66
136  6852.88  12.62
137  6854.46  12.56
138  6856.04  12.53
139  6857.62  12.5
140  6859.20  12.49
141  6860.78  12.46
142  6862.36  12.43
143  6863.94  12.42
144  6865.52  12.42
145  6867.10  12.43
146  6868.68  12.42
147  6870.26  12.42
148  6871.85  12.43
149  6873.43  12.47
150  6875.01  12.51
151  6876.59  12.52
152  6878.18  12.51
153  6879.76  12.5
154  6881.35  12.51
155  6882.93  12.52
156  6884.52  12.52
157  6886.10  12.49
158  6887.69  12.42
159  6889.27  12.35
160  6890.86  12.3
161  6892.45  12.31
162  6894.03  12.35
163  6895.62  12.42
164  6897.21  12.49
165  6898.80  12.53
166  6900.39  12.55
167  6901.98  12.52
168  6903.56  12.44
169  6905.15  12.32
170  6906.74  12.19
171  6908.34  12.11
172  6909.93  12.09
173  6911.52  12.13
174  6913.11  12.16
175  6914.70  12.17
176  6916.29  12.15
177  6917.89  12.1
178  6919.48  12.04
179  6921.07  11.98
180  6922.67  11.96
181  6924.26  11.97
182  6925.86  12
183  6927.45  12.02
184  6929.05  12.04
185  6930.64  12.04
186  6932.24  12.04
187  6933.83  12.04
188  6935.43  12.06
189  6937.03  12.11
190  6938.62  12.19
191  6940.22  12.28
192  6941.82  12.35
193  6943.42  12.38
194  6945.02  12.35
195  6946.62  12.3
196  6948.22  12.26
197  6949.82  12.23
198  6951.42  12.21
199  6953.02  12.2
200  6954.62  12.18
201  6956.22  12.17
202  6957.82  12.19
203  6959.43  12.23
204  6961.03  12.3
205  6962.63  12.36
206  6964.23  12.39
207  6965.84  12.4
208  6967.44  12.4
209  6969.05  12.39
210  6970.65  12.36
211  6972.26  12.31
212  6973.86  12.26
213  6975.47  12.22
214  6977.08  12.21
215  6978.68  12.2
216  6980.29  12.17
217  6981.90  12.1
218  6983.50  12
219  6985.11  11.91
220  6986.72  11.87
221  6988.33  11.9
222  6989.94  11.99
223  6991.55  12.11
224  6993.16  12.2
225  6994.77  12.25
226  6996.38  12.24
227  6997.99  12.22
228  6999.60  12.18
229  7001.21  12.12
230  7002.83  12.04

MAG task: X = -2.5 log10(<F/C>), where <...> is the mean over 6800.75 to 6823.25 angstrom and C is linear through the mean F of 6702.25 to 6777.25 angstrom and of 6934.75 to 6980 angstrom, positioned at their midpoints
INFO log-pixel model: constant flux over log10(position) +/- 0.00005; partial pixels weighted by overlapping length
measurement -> 0.01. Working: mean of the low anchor 12.7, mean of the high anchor 12.3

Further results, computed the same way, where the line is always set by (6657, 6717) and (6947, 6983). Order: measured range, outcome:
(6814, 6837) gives 0.015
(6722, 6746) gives -0.005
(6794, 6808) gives 0.010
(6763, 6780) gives 0.005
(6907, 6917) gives 0.022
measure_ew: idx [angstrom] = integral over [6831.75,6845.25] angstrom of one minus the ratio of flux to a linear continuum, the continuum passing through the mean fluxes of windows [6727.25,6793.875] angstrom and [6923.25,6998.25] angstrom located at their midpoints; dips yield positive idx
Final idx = 0.1 angstrom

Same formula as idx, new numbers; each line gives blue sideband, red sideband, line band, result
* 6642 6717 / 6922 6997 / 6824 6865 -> 0.13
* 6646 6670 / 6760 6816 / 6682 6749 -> 0.05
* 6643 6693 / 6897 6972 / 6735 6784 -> 0.12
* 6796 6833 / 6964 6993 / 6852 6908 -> -0.50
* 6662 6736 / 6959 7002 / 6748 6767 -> 0.17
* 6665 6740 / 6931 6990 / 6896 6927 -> 0.32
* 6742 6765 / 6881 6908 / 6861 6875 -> 0.03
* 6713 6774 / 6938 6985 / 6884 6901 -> -0.02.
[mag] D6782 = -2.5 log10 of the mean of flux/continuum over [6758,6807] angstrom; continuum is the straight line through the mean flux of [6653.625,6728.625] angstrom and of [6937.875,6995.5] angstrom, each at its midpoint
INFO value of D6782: 0.00 mag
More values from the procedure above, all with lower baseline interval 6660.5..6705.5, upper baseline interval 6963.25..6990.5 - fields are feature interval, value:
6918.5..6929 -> 0.03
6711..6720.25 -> 0.01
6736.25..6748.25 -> 0.00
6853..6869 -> 0.00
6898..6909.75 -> 0.00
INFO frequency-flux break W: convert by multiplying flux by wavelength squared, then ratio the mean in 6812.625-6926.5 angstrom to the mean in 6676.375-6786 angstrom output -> 1.0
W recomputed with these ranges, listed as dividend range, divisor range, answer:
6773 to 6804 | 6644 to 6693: 1.01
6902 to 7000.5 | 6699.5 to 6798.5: 1.01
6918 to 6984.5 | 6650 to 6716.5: 1.02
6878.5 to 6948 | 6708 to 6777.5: 1.01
